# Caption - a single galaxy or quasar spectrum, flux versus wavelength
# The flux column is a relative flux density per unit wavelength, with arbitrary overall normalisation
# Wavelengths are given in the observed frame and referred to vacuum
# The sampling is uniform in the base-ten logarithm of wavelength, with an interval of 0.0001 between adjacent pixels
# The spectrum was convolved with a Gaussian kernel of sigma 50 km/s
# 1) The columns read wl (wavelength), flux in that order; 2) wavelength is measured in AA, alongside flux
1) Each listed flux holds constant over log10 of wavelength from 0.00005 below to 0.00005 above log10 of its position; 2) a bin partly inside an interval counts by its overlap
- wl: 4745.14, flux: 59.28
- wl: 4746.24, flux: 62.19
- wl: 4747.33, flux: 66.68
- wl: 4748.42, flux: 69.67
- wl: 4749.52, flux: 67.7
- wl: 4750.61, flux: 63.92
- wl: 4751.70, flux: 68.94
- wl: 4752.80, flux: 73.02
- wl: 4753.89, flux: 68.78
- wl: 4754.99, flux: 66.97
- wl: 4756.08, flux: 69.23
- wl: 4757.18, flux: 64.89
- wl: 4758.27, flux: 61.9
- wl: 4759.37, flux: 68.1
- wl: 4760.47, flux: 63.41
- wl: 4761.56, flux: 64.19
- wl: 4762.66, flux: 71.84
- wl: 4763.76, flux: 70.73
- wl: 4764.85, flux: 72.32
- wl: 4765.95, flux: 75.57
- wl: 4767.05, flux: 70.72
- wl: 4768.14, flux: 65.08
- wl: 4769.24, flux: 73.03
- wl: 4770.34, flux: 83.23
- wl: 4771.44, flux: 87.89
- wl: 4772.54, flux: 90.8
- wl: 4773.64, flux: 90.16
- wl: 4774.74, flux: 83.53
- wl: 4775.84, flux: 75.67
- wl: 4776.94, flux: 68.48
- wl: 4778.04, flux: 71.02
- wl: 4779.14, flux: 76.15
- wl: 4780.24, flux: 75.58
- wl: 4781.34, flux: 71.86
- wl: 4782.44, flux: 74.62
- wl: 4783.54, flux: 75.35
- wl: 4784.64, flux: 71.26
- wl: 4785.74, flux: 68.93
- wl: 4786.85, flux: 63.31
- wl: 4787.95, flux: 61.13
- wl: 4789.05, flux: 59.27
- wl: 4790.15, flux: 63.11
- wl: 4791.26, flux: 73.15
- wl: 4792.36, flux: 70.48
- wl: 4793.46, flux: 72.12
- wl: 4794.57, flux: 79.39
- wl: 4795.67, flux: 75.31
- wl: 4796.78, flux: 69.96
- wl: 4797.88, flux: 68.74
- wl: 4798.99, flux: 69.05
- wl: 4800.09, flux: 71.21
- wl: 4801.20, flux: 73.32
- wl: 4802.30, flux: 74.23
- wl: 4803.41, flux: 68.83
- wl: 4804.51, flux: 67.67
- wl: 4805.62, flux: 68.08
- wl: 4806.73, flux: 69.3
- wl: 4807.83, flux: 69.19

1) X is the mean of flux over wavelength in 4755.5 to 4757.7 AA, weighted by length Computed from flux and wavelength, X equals 67.1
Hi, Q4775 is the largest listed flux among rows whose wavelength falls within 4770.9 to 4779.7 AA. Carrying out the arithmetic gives 90.8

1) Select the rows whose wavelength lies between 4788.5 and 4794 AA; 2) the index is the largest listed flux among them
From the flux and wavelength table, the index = 73.15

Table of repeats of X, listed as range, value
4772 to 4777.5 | 81.7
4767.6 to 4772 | 77.3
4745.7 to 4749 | 66.2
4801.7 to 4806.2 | 69.8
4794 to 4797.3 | 74.8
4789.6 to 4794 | 69.7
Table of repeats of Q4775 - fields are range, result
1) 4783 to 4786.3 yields 75.35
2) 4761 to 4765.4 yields 72.32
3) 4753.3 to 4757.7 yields 69.23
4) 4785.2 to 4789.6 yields 68.93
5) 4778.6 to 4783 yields 76.15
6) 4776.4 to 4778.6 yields 71.02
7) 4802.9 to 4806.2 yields 68.83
